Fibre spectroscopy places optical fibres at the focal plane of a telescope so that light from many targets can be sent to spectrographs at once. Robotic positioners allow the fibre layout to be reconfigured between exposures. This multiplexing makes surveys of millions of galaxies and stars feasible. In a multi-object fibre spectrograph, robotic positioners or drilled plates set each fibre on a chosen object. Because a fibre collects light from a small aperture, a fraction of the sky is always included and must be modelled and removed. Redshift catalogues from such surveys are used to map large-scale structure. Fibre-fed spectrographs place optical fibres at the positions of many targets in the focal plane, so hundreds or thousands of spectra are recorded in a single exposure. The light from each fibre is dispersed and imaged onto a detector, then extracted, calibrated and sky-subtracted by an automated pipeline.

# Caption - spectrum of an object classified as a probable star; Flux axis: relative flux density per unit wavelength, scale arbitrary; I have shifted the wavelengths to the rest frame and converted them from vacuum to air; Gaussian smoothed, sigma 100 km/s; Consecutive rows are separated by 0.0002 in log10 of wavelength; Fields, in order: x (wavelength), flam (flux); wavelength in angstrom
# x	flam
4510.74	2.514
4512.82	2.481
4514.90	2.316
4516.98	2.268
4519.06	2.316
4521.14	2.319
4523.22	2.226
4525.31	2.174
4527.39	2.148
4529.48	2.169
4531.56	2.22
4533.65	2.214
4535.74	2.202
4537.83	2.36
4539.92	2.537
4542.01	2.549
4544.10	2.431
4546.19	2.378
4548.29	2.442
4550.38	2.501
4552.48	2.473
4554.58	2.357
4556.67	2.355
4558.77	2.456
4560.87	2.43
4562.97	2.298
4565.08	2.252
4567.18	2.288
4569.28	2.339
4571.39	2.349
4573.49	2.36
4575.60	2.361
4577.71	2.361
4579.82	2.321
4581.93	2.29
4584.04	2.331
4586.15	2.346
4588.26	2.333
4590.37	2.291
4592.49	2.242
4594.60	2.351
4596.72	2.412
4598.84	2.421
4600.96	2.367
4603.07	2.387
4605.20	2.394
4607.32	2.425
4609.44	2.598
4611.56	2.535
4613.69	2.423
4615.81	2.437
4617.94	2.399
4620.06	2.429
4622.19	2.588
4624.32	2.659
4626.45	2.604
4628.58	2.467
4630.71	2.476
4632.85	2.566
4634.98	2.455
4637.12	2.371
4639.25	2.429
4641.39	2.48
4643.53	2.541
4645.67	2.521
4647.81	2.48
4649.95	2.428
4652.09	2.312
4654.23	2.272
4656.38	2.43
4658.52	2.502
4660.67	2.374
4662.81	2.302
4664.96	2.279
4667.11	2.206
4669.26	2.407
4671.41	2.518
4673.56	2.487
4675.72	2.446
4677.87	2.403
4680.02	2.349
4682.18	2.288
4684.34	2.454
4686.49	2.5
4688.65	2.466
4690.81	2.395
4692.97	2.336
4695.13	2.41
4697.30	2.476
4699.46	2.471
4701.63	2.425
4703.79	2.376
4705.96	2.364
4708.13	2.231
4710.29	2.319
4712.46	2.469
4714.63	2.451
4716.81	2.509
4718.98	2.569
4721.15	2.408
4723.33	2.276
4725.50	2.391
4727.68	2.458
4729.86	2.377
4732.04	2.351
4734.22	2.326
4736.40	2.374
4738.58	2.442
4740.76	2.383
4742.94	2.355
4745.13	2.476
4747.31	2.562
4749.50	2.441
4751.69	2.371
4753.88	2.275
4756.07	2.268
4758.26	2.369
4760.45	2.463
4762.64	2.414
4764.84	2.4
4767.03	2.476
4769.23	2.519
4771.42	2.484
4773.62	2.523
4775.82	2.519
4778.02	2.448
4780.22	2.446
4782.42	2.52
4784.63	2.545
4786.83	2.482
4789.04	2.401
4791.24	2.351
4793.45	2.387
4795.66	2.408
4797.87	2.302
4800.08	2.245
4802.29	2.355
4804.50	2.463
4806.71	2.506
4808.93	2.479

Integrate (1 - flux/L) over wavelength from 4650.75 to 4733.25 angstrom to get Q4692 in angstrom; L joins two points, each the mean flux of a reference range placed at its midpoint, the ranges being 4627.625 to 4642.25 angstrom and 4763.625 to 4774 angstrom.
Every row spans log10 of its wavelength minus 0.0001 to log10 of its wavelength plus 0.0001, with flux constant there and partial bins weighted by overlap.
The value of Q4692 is 2.4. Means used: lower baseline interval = 2.46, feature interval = 2.4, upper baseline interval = 2.48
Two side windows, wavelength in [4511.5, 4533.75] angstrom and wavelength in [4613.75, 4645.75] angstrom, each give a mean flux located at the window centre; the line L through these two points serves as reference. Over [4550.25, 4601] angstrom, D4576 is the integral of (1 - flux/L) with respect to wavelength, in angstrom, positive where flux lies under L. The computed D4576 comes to 0.5 angstrom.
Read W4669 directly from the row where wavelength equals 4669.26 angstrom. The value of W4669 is 2.407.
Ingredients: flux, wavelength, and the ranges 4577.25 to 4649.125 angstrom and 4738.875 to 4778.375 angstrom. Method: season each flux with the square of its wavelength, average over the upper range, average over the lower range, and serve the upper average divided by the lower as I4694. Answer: 1.06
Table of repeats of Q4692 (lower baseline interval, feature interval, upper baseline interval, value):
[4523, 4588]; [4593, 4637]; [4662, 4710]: -1.89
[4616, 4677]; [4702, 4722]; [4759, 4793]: 0.34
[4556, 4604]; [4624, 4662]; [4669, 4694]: -1.07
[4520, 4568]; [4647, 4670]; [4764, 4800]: 0.28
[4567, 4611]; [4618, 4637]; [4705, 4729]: -1.12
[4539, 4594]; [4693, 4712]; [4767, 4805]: 0.21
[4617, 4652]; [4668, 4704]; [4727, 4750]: 0.39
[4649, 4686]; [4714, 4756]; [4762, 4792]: 0.50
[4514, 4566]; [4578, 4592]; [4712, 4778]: 0.22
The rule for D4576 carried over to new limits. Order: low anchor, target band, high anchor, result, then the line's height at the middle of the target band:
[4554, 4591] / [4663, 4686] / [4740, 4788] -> 0.1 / 2.4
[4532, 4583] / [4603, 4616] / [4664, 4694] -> -0.5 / 2.38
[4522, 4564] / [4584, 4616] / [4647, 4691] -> -0.3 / 2.37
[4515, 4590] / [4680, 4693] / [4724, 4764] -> -0.2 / 2.38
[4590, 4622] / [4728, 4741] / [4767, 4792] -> 0.4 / 2.46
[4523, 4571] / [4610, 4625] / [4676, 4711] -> -0.8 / 2.37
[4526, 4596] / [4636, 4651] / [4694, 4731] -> -0.5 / 2.38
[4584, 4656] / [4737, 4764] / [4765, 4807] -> 0.4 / 2.44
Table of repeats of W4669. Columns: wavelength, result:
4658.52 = 2.502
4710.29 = 2.319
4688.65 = 2.466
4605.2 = 2.394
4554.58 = 2.357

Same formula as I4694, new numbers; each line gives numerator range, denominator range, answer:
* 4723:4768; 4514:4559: 1.12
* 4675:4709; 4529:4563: 1.07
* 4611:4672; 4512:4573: 1.09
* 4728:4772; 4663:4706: 1.03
